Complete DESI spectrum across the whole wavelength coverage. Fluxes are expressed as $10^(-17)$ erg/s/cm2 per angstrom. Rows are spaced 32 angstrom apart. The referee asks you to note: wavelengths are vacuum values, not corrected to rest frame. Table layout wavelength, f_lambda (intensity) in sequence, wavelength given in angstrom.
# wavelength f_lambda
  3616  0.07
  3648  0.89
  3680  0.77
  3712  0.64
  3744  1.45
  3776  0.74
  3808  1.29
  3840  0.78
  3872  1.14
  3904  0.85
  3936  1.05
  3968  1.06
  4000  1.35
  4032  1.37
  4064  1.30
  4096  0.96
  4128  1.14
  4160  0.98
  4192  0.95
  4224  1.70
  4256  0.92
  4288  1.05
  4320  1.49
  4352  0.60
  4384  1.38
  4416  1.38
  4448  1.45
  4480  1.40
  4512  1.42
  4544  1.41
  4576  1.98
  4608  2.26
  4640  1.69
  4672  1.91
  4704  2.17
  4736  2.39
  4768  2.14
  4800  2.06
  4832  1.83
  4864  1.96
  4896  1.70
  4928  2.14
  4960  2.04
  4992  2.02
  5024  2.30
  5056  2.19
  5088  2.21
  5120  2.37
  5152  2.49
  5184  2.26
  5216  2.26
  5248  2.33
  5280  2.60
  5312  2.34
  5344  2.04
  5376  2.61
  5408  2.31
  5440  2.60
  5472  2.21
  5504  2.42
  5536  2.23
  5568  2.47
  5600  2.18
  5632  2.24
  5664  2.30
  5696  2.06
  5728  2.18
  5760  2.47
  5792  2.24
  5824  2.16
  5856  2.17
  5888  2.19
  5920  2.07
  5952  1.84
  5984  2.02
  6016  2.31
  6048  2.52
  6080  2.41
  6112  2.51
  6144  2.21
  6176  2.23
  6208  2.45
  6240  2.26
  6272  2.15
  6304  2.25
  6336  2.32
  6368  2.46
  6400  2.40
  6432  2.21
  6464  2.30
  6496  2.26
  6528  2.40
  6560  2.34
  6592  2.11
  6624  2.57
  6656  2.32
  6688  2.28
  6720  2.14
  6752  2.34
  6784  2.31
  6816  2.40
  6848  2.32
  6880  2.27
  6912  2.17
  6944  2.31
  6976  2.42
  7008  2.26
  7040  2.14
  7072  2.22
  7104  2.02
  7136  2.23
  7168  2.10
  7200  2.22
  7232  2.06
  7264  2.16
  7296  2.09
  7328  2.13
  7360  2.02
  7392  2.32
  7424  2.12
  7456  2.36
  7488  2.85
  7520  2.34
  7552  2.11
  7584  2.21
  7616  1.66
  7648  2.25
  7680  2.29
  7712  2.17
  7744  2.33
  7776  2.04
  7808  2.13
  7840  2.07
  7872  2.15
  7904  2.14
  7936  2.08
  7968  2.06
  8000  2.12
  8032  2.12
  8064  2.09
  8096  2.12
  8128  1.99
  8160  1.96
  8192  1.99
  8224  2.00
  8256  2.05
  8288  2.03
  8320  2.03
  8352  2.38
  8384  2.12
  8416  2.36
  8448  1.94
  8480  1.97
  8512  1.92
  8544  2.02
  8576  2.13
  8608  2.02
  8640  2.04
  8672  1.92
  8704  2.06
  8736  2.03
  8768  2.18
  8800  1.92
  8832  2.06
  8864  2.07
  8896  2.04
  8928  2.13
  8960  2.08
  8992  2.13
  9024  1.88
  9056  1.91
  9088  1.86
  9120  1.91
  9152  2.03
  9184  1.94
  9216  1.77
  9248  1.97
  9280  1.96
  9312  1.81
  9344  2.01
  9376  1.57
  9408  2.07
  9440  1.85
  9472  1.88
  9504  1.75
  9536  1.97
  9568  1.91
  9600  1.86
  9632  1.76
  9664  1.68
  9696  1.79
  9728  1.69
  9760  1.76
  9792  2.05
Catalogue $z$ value 0.140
